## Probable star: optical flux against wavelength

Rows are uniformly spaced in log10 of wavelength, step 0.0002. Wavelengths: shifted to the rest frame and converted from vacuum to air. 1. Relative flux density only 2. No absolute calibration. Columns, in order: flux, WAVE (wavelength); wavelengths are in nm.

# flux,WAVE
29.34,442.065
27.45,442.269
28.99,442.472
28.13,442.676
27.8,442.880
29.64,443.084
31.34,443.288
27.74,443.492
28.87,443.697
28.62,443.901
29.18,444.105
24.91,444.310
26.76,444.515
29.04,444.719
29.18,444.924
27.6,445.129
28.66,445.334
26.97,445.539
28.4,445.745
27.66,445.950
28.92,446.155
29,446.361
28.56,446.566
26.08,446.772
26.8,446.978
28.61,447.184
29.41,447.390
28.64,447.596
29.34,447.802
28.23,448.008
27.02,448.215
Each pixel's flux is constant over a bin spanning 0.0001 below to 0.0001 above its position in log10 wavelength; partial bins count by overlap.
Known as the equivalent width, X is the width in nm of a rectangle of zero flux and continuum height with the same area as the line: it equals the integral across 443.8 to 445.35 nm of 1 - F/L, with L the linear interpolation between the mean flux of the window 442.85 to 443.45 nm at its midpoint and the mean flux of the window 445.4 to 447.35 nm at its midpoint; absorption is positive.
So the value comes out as 0.05 nm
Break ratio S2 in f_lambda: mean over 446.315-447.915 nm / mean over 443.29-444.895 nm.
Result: 1.0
